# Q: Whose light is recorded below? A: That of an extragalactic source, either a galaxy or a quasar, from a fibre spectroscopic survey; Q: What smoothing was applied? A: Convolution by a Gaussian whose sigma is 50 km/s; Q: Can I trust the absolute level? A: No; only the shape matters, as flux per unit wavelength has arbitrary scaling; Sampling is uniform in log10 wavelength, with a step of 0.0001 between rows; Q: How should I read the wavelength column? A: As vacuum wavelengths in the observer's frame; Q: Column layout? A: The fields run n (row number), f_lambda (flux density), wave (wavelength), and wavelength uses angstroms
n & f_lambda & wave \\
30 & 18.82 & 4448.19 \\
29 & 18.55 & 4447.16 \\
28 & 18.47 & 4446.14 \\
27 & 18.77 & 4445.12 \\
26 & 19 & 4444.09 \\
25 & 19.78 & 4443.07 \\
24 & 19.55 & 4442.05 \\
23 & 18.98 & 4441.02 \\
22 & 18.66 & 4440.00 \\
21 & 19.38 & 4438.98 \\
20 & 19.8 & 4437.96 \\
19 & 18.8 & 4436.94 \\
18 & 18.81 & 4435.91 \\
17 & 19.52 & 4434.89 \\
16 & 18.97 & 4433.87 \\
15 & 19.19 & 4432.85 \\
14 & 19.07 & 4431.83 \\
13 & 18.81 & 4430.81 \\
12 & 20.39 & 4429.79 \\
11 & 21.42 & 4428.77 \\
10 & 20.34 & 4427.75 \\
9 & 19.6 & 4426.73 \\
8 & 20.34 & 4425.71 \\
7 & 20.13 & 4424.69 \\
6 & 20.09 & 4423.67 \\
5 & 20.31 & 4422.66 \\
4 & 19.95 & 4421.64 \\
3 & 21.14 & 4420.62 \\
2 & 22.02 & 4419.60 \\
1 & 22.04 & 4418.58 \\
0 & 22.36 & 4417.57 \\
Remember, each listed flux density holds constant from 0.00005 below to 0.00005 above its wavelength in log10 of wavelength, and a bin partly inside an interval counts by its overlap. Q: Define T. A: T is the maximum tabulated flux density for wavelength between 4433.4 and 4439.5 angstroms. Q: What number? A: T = 19.8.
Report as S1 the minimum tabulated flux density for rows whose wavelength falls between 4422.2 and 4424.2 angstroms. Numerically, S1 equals 20.09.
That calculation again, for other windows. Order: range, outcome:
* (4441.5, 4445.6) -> 18.77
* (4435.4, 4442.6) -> 18.66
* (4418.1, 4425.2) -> 19.95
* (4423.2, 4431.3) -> 18.81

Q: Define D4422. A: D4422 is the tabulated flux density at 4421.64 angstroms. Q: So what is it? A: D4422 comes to 19.95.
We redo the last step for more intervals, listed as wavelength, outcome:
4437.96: 19.8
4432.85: 19.19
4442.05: 19.55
